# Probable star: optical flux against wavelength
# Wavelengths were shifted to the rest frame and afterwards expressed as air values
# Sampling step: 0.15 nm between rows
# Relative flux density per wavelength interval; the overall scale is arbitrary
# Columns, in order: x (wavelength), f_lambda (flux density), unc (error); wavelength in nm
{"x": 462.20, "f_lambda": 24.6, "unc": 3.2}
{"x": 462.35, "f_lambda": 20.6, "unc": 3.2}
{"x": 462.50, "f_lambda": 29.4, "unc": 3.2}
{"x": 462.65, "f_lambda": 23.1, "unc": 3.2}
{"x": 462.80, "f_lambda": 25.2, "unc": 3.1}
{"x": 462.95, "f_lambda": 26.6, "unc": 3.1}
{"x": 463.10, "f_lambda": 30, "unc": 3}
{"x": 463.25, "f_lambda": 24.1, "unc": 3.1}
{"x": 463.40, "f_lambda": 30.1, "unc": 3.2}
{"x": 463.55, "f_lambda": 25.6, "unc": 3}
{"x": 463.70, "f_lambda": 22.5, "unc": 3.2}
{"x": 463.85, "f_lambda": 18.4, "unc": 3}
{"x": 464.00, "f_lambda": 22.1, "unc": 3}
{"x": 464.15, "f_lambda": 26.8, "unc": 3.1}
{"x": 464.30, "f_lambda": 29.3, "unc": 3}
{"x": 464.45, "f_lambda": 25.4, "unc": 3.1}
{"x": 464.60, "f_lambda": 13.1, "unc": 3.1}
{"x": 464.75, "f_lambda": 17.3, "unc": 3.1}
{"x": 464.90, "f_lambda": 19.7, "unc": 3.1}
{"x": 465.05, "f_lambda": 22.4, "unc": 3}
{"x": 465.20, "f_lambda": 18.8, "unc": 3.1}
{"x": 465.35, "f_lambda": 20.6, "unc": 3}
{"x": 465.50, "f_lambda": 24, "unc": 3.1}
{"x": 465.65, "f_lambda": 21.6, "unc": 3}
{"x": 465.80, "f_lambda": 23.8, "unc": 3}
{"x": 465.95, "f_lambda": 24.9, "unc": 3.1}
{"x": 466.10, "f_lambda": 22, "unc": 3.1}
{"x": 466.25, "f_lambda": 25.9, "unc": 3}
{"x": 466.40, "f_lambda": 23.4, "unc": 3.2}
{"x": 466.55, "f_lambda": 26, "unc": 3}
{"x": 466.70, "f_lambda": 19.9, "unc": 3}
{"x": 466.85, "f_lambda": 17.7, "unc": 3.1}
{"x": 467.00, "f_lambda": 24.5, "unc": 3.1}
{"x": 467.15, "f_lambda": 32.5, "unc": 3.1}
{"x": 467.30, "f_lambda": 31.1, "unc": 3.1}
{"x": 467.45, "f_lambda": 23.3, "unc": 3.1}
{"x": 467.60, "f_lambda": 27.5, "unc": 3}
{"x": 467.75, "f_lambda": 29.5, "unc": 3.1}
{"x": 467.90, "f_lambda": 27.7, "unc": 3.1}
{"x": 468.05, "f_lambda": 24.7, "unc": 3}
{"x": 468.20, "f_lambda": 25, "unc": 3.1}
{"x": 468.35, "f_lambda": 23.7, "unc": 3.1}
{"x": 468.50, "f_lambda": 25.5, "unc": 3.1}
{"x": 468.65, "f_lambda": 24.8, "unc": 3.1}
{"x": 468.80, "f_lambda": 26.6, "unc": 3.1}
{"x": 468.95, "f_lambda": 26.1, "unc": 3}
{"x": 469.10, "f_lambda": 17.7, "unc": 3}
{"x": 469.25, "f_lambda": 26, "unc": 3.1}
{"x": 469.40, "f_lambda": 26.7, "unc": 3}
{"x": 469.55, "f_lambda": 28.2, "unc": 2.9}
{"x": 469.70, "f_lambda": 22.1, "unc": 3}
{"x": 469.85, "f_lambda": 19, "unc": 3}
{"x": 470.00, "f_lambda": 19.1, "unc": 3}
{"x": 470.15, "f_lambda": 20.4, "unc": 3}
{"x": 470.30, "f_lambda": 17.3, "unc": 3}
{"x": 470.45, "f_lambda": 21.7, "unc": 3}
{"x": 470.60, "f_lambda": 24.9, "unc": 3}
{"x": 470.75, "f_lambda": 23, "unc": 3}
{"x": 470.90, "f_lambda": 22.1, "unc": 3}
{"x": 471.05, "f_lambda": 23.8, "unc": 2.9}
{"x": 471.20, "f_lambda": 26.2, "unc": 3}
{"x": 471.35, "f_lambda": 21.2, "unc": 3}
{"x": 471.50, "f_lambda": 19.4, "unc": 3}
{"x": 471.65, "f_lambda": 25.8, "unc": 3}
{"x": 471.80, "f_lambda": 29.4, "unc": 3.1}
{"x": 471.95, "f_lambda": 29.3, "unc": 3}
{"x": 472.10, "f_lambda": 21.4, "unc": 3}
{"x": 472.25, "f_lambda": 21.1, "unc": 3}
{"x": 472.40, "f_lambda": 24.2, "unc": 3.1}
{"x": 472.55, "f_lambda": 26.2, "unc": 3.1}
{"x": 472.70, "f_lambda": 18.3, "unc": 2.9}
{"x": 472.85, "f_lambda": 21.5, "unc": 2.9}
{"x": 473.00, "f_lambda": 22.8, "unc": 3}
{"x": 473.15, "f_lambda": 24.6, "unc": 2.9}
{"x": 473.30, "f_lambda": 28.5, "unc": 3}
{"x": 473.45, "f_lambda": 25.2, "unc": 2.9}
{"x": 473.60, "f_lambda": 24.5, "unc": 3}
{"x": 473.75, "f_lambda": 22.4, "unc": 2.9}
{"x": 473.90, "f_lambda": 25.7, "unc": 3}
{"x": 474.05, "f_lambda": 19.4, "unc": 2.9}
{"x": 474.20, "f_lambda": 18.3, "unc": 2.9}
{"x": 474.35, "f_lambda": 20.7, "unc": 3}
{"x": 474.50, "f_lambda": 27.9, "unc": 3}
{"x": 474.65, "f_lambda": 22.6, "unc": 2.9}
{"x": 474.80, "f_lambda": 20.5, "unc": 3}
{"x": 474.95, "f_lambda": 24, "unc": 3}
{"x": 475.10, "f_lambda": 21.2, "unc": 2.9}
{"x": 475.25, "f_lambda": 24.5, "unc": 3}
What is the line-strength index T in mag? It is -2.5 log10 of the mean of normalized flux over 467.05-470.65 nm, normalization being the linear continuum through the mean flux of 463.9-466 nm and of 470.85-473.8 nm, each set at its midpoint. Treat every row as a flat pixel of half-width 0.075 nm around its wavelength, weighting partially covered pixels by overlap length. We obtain -0.07 mag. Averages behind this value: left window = 22.1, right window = 23.9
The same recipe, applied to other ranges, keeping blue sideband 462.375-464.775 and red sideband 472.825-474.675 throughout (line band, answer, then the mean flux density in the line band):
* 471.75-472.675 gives -0.05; 24.8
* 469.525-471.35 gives 0.08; 22.1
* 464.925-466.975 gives 0.08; 22.4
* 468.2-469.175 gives -0.01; 24.1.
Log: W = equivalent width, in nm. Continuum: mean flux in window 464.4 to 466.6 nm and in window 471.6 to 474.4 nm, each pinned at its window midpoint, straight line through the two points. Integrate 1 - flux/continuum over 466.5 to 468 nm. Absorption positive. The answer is -0.25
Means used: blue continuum 21.8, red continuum 23.7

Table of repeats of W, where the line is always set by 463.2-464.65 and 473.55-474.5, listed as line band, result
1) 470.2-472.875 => -0.06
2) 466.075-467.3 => -0.05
